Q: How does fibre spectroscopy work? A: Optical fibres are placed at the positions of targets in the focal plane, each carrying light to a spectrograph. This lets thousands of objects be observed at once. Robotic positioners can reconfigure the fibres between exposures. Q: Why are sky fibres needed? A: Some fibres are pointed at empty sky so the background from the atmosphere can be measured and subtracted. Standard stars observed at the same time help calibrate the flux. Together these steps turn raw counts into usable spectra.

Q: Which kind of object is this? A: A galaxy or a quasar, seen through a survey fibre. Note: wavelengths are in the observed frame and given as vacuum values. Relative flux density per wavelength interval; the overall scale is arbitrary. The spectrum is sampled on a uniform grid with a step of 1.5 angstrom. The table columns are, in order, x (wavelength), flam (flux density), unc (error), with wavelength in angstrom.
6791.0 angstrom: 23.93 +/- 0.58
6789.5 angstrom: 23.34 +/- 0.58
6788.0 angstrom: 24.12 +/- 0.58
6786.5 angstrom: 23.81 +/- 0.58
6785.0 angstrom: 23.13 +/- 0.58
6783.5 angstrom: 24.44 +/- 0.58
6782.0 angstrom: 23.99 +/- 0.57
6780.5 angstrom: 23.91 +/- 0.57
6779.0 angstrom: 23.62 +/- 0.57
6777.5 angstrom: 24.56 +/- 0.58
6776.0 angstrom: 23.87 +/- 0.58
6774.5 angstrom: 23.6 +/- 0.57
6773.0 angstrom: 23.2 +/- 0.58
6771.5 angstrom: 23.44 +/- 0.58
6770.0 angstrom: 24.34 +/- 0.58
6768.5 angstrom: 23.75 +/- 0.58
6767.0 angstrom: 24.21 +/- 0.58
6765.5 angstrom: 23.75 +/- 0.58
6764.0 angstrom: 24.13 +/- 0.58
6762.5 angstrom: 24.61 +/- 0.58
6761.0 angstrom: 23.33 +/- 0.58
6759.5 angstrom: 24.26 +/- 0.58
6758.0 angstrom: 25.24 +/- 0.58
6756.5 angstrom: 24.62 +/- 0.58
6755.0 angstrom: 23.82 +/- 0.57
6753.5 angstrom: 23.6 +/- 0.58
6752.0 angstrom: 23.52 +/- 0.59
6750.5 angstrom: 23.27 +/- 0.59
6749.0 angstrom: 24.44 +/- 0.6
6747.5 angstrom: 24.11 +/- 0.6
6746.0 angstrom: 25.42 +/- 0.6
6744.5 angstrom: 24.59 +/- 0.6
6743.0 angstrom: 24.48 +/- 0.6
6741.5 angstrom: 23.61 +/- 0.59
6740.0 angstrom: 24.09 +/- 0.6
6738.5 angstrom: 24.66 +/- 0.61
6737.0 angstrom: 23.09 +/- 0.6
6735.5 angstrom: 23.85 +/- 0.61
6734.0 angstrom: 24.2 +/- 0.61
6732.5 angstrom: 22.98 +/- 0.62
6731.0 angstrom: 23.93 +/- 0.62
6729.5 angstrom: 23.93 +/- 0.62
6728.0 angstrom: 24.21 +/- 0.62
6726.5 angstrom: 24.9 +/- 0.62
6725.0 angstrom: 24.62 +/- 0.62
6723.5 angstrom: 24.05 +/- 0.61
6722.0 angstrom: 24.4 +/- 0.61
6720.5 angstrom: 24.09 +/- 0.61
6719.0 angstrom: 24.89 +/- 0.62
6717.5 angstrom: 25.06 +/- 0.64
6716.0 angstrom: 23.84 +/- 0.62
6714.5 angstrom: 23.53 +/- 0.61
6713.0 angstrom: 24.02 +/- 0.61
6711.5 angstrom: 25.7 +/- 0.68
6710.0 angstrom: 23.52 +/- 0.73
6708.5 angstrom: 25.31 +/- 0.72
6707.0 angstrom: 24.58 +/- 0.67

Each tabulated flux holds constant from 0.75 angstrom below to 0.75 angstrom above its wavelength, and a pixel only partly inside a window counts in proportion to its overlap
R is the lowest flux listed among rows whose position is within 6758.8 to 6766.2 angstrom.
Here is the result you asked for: 23.33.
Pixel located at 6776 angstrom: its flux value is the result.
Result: 23.87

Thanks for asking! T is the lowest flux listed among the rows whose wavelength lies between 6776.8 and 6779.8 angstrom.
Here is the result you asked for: 23.62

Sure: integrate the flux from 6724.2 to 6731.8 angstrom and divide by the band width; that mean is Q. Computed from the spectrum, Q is 24.3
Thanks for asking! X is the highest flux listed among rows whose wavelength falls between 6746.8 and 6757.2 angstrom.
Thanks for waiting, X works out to 24.62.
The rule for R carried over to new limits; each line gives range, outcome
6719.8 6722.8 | 24.09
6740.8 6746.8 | 23.61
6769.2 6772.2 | 23.44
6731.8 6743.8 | 22.98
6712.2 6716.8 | 23.53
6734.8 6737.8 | 23.09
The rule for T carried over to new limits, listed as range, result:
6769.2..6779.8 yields 23.2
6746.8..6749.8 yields 24.11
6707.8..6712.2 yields 23.52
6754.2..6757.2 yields 23.82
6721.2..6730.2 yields 23.93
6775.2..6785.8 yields 23.13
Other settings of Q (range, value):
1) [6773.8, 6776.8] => 23.8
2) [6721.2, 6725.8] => 24.4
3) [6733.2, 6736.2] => 24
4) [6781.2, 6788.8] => 23.9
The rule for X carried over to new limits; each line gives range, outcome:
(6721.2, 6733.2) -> 24.9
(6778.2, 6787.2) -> 24.44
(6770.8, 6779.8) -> 24.56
